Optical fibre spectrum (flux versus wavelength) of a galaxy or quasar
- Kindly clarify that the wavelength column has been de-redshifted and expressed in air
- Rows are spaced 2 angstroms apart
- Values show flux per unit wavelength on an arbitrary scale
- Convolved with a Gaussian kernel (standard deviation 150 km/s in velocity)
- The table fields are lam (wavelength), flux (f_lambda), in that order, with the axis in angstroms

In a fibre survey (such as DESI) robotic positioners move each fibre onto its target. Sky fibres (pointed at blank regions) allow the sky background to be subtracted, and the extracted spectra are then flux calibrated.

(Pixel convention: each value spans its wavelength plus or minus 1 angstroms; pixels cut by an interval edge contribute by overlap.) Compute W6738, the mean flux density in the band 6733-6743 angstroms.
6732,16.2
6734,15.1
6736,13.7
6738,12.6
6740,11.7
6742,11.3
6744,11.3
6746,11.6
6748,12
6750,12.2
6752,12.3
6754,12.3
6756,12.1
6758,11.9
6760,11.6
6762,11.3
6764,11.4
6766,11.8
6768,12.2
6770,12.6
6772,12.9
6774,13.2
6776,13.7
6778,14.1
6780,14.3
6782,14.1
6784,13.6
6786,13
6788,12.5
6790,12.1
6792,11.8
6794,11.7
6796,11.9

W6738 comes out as 12.9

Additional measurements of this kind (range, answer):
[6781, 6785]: 13.8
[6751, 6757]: 12.2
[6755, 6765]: 11.7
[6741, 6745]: 11.3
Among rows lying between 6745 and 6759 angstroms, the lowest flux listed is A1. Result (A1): 11.6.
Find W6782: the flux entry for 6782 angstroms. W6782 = 14.1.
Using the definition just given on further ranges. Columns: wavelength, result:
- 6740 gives 11.7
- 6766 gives 11.8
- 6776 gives 13.7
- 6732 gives 16.2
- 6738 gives 12.6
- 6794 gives 11.7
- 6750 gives 12.2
